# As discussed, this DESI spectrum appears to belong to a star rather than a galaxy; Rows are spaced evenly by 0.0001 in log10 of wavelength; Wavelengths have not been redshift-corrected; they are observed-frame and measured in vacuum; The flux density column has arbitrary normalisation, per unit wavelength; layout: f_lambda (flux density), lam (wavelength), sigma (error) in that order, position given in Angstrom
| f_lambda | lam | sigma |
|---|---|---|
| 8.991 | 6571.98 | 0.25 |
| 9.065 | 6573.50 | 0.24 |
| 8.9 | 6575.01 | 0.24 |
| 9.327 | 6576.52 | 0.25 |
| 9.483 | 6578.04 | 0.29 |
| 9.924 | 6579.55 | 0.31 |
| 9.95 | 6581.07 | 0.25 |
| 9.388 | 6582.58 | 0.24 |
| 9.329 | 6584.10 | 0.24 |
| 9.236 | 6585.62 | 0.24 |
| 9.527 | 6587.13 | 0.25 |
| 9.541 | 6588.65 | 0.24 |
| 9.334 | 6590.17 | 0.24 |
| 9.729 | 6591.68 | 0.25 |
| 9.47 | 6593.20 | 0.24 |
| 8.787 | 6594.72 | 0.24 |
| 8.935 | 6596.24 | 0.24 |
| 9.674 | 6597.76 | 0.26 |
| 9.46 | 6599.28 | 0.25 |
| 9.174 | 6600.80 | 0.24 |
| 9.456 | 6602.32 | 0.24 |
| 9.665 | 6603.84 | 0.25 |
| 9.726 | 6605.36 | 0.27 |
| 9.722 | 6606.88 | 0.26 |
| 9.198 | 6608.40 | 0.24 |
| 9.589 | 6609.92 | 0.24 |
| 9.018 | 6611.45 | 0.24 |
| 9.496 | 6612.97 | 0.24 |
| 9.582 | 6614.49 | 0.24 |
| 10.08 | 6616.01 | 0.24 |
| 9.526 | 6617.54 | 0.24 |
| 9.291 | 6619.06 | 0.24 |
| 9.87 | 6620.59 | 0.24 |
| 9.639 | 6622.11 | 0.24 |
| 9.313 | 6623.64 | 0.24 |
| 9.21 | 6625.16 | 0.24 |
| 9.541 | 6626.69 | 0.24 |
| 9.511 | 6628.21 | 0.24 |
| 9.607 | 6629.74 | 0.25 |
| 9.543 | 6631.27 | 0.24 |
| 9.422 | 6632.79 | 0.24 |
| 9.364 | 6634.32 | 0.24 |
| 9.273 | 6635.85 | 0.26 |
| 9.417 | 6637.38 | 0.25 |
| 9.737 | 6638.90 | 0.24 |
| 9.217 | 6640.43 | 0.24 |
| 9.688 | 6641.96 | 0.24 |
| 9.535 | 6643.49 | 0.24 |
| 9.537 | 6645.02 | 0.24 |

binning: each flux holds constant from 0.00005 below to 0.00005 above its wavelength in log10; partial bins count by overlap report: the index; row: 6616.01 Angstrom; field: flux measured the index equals 10.08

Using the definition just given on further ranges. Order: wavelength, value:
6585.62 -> 9.236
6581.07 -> 9.95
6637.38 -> 9.417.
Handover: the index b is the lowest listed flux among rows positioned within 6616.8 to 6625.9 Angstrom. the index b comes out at 9.21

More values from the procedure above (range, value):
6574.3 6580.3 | 8.9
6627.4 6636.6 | 9.273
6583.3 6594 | 9.236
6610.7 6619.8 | 9.018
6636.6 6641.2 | 9.217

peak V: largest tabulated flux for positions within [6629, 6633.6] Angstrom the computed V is 9.607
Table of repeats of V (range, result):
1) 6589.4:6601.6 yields 9.729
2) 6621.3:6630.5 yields 9.639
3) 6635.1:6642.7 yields 9.737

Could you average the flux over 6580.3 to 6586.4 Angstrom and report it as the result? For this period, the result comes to 9.48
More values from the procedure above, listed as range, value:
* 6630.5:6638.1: 9.4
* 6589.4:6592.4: 9.54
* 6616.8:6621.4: 9.57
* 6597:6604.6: 9.49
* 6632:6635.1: 9.4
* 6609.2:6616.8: 9.55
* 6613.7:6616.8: 9.82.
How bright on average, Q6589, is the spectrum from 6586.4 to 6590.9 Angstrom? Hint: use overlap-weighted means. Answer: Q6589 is 9.46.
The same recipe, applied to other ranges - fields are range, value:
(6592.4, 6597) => 9.06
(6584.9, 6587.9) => 9.39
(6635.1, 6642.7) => 9.47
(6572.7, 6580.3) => 9.34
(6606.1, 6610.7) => 9.5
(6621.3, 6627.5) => 9.44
